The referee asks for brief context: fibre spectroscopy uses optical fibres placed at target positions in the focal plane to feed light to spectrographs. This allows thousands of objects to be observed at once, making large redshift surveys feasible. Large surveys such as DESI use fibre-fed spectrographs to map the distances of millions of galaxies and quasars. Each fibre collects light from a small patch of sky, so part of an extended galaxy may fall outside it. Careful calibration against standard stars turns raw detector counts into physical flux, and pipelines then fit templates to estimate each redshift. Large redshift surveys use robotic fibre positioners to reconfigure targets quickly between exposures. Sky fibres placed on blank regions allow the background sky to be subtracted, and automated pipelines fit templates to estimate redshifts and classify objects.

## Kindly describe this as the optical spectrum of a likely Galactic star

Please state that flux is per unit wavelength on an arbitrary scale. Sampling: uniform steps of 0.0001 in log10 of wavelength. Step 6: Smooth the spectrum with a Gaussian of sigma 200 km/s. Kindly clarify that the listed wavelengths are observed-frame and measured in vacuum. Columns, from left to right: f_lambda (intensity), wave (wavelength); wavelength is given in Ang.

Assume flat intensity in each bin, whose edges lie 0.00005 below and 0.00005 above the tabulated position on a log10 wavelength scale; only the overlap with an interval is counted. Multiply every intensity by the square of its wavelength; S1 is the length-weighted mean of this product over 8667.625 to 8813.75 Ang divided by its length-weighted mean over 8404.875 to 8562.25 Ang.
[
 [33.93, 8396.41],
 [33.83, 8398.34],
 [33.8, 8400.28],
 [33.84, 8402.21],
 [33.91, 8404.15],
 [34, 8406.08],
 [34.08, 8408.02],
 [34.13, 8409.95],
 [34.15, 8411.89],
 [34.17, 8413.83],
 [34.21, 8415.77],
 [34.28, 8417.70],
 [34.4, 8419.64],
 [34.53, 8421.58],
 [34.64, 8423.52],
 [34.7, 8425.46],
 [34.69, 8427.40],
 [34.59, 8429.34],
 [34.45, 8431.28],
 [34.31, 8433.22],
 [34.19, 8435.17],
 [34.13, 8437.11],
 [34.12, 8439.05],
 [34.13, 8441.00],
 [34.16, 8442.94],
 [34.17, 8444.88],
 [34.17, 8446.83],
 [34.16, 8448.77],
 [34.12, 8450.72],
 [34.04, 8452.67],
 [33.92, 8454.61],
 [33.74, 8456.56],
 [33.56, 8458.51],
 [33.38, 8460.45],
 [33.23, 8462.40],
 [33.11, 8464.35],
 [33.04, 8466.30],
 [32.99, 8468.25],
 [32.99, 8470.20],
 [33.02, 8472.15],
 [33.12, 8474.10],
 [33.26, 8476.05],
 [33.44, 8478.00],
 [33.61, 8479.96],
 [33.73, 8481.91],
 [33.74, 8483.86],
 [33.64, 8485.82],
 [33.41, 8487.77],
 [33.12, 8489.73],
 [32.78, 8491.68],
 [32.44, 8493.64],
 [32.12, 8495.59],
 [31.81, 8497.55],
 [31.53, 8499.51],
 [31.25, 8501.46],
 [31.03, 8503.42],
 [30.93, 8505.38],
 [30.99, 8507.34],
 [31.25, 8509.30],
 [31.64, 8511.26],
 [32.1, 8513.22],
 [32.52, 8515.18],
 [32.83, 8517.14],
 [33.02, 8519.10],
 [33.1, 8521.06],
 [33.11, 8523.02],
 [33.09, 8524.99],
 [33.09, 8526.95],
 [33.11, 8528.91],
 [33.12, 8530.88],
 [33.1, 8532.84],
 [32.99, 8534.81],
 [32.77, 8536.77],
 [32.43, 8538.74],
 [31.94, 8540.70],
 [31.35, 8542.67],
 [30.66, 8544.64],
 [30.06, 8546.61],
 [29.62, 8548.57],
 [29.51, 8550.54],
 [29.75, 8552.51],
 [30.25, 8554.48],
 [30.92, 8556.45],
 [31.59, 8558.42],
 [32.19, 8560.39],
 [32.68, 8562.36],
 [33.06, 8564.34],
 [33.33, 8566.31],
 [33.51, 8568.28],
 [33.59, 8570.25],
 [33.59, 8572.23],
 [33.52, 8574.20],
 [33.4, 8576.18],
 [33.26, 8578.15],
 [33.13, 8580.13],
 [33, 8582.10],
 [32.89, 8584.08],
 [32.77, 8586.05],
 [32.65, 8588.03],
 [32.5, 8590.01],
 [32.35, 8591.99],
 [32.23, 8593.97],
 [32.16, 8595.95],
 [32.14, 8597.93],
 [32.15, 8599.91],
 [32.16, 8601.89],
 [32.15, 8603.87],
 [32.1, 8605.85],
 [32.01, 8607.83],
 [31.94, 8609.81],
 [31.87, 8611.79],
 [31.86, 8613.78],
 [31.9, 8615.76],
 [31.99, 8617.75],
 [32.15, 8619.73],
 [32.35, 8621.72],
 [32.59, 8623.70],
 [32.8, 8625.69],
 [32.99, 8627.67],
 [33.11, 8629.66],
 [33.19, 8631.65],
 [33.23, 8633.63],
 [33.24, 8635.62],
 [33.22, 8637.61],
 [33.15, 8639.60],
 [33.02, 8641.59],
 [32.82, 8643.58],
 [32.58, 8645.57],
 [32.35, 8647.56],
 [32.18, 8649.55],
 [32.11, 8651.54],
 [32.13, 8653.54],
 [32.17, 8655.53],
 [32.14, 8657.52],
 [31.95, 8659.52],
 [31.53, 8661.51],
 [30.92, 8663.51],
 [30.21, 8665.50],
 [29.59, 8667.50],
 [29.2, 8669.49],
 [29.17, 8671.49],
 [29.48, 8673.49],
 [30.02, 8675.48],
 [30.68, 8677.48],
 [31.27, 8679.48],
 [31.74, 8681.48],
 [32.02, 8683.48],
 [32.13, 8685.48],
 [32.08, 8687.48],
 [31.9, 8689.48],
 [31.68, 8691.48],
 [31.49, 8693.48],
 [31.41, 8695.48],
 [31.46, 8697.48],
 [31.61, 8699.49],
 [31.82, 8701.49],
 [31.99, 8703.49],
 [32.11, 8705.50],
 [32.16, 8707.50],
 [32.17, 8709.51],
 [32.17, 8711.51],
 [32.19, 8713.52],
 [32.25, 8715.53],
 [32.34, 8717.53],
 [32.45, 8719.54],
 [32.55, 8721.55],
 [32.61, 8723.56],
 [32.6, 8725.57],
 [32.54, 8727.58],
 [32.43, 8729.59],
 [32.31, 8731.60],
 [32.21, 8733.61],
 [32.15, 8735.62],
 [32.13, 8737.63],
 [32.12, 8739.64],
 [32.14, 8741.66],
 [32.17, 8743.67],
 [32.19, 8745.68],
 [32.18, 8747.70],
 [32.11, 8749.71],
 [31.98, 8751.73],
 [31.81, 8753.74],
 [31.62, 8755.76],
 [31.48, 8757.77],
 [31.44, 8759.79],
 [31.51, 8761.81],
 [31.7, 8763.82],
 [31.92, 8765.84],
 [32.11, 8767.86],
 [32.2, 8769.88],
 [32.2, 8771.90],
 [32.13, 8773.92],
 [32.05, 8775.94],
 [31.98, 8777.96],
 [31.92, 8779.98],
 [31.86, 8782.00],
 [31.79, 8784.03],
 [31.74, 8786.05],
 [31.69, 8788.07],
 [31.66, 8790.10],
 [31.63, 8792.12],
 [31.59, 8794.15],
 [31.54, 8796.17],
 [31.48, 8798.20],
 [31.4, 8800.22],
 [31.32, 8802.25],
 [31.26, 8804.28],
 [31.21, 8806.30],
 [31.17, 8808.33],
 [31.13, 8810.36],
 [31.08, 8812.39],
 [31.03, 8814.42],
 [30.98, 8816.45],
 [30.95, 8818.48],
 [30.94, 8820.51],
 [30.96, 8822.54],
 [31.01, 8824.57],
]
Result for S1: 1.0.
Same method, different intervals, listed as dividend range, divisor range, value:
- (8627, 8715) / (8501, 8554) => 1.03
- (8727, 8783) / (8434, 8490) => 1.02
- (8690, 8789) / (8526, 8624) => 1.03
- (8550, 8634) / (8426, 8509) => 1.00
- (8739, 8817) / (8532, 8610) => 1.03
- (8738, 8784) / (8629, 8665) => 1.01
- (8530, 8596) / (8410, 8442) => 0.97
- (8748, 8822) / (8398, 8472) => 1.01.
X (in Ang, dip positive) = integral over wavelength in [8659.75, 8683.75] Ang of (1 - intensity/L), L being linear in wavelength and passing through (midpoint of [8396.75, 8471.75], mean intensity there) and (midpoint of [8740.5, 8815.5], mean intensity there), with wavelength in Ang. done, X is 1.4 Ang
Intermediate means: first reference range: 34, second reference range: 31.7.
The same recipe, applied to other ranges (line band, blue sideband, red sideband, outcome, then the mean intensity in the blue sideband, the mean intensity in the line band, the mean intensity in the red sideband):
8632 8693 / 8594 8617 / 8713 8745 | 0.9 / 32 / 31.7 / 32.3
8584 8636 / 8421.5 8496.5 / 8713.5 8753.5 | 0.8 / 33.7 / 32.4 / 32.3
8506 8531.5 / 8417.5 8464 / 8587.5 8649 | 0.7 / 34.1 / 32.5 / 32.5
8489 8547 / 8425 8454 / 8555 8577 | 2.0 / 34.3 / 32.2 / 32.8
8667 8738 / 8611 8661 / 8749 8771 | 1.0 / 32.5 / 31.7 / 31.8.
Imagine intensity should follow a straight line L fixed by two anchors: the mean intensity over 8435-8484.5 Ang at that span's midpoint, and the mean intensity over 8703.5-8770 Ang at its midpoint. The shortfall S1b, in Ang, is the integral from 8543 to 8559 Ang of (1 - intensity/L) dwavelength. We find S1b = 1.4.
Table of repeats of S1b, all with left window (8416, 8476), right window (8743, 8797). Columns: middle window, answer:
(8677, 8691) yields 0.3 Ang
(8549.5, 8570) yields 0.9 Ang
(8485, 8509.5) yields 1.1 Ang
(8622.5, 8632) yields 0.0 Ang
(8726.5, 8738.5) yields -0.1 Ang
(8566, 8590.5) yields -0.1 Ang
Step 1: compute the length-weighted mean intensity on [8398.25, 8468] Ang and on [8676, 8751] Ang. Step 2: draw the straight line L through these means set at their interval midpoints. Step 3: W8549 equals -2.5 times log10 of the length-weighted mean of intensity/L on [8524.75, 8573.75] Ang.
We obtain 0.04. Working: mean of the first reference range 34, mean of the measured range 32.1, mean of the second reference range 32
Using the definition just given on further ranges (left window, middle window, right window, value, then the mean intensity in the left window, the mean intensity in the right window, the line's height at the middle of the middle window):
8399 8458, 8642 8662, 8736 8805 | 0.01 mag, 34.2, 31.8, 32.6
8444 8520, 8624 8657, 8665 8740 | -0.03 mag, 32.9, 31.7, 32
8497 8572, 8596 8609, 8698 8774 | 0.00 mag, 32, 32.1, 32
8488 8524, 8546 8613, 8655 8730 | -0.01 mag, 32.1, 31.6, 31.9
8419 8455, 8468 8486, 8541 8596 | 0.01 mag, 34.3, 32.1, 33.6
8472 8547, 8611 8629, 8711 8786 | 0.00 mag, 32.5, 32.1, 32.3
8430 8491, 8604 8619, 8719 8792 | 0.03 mag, 33.7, 32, 32.8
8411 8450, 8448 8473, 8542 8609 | 0.01 mag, 34.3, 32.1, 33.9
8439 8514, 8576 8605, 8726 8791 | 0.00 mag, 33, 32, 32.6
